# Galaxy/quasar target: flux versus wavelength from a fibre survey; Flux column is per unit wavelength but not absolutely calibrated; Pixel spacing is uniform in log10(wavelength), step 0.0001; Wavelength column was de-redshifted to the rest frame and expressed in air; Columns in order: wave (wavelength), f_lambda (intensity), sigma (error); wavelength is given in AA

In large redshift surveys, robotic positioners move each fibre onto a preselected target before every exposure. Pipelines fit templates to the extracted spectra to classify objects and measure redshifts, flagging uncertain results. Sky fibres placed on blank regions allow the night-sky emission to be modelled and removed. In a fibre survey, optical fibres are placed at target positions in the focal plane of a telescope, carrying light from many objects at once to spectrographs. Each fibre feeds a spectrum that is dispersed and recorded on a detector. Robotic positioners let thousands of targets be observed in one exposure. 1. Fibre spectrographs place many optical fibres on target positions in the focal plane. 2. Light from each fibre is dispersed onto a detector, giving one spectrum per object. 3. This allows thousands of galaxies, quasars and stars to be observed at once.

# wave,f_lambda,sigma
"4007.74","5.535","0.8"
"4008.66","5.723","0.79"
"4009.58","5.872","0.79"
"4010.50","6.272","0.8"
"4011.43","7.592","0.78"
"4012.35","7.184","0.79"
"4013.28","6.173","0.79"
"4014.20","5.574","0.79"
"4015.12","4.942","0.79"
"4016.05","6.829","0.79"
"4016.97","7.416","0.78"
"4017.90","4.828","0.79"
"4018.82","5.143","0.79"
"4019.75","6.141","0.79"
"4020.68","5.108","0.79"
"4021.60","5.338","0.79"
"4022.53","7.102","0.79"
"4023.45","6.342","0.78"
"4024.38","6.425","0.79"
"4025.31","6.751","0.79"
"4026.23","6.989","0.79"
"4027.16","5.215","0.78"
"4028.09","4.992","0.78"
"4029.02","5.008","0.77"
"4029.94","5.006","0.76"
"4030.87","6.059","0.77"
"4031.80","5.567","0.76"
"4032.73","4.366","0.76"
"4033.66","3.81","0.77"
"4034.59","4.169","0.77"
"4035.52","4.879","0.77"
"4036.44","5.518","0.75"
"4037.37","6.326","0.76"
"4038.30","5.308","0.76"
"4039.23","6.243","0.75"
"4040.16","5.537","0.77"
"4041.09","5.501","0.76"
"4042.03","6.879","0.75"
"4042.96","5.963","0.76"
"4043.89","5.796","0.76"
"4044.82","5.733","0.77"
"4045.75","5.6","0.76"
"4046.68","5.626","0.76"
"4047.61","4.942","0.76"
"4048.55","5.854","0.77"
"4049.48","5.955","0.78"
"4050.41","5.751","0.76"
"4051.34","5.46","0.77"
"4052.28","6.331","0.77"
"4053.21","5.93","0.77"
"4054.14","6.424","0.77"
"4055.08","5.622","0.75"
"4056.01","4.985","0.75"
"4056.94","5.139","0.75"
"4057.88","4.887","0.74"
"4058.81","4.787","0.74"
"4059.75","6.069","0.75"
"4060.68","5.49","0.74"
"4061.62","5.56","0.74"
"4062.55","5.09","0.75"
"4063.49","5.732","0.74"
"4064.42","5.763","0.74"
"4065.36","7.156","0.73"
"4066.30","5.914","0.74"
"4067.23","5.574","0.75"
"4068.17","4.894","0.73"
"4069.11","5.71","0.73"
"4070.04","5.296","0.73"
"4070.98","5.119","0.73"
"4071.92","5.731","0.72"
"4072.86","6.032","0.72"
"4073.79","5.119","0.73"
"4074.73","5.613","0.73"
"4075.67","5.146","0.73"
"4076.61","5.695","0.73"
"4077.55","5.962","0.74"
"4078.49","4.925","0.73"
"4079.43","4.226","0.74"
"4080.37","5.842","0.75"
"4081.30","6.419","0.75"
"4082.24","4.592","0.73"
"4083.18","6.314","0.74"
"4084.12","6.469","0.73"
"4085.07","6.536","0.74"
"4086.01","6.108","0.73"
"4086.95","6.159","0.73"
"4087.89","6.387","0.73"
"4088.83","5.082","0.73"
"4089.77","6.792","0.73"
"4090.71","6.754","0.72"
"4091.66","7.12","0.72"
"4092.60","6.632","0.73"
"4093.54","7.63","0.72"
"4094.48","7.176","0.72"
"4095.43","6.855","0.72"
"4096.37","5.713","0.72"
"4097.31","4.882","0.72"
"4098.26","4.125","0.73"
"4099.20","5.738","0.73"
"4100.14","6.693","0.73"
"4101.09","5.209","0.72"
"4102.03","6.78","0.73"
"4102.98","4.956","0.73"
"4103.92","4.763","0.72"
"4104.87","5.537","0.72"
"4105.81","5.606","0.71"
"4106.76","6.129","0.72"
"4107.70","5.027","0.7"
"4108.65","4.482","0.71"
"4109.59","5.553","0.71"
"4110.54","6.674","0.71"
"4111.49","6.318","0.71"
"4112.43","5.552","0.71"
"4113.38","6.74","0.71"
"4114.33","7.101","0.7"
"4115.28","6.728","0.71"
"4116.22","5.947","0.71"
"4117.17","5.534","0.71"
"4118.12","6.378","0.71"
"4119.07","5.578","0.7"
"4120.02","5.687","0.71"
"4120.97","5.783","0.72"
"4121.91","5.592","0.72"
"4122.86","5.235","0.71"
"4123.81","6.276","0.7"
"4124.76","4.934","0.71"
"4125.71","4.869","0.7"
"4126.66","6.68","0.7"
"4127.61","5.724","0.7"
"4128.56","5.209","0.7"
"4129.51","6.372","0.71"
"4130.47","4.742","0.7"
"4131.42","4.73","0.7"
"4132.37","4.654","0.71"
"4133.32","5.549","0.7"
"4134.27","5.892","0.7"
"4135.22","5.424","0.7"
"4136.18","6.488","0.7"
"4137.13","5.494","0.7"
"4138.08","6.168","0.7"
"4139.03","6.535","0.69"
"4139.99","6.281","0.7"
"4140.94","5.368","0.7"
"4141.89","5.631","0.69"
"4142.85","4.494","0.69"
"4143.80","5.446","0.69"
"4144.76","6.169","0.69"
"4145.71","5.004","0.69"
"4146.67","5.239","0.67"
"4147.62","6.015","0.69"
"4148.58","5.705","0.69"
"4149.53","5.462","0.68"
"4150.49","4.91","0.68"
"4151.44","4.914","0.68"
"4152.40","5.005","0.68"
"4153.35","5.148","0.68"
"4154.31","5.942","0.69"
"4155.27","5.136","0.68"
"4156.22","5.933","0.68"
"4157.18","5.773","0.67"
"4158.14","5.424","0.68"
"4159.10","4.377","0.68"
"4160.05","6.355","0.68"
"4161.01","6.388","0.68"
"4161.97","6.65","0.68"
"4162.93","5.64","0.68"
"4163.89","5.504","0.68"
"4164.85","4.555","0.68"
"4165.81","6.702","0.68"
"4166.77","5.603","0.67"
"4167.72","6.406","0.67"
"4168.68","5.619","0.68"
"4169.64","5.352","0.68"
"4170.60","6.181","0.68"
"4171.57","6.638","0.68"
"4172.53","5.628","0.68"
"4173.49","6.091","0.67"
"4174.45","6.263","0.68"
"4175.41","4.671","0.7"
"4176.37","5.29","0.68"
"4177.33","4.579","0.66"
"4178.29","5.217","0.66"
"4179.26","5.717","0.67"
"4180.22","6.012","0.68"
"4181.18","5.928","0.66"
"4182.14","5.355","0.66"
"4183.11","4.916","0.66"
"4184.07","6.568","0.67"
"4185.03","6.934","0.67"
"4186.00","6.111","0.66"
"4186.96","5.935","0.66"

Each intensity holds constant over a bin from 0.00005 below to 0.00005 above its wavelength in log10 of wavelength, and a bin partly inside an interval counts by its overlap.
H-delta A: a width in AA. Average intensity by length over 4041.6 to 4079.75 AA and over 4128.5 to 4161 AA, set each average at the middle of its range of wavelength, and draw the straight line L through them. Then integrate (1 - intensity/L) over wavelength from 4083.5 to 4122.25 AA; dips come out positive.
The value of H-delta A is -3.2 AA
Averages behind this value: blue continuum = 5.6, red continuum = 5.52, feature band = 6.01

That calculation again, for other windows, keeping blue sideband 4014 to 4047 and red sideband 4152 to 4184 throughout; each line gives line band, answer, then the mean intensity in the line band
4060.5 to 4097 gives -1.6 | 5.91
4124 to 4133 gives 0.5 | 5.36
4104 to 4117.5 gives -0.6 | 5.89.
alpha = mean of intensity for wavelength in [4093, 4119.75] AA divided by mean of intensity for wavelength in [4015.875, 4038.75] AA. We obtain 1.1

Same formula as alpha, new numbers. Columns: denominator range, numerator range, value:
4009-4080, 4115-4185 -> 0.99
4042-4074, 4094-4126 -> 1.02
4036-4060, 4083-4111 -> 1.05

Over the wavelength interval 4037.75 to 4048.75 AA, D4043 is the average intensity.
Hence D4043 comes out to 5.75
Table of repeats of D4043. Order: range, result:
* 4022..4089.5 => 5.65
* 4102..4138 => 5.69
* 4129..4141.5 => 5.67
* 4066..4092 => 5.76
